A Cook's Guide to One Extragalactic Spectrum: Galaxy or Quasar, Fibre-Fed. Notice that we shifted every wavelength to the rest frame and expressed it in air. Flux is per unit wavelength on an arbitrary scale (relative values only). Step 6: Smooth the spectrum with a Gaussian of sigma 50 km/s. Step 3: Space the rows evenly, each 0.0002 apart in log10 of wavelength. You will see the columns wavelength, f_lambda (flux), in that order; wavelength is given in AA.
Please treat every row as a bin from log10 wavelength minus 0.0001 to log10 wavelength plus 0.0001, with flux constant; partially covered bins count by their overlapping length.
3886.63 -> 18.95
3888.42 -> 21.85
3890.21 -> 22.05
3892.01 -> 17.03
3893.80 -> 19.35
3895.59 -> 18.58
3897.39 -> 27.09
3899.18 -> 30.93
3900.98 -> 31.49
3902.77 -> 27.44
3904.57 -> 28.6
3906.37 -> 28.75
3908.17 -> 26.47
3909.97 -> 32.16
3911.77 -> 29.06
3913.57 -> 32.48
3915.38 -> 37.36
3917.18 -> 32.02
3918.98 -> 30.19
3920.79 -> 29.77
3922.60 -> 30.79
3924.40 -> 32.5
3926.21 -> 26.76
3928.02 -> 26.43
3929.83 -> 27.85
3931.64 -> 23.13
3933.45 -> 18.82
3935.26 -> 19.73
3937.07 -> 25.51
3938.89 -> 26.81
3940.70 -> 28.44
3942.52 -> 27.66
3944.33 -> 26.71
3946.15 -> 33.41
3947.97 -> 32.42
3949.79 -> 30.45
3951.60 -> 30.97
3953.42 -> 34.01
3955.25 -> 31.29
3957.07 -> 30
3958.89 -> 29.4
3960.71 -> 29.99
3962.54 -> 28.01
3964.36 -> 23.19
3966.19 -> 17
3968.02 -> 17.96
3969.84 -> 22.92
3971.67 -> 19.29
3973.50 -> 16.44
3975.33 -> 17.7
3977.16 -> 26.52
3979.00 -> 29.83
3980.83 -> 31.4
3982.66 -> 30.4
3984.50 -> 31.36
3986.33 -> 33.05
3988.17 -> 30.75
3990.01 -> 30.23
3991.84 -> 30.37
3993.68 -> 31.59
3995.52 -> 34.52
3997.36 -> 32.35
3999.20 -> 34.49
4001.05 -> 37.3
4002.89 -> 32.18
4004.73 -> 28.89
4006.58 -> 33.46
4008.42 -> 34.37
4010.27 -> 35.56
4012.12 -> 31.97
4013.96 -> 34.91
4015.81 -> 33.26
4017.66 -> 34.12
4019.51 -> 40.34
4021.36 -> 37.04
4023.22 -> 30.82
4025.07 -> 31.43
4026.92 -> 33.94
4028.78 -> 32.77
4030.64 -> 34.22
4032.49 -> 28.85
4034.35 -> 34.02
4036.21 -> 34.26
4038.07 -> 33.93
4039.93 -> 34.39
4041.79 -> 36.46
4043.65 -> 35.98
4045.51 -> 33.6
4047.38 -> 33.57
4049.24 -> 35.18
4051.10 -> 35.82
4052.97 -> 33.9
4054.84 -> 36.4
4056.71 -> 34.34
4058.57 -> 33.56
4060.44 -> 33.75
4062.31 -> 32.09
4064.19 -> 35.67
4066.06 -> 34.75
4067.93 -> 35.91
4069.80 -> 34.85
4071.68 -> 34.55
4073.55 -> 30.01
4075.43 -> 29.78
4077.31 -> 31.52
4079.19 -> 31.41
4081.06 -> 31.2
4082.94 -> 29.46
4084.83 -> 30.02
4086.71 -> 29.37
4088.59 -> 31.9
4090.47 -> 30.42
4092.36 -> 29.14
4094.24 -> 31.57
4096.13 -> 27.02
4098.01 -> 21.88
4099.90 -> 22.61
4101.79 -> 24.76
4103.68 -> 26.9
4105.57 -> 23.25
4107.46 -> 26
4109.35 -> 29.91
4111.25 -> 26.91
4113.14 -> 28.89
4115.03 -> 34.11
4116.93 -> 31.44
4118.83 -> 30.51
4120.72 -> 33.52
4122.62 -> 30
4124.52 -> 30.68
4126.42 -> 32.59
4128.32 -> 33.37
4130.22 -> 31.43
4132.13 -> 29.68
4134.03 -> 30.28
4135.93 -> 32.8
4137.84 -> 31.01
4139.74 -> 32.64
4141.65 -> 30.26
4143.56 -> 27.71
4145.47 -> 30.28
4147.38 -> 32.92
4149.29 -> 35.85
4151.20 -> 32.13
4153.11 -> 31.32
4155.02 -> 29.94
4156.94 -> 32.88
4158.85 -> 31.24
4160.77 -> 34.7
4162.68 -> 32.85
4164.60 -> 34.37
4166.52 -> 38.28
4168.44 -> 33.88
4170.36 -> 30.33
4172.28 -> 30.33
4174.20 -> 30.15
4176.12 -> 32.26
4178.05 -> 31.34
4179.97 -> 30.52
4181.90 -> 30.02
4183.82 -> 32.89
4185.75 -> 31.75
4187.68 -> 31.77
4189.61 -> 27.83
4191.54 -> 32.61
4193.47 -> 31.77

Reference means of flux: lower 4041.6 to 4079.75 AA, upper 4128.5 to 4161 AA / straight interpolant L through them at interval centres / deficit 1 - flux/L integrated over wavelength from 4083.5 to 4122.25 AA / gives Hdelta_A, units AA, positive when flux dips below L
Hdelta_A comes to 5.0 AA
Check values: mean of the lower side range 33.9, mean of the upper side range 31.6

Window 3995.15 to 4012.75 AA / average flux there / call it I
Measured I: 33.5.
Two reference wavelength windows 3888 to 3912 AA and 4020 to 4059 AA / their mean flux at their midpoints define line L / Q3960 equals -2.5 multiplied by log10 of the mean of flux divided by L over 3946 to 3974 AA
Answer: 0.10 mag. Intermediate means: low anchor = 25.8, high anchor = 34.1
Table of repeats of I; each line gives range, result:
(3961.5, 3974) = 20.9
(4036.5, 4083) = 33.8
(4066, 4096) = 31.4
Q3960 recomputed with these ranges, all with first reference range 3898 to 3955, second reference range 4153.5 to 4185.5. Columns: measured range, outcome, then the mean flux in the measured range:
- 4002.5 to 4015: -0.10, 33.1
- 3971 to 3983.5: 0.21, 24.6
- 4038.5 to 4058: -0.14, 34.9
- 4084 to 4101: 0.11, 28.2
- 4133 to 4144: 0.03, 30.9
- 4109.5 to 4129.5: 0.01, 31.2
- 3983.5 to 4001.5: -0.09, 32.5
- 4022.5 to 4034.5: -0.06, 32.2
